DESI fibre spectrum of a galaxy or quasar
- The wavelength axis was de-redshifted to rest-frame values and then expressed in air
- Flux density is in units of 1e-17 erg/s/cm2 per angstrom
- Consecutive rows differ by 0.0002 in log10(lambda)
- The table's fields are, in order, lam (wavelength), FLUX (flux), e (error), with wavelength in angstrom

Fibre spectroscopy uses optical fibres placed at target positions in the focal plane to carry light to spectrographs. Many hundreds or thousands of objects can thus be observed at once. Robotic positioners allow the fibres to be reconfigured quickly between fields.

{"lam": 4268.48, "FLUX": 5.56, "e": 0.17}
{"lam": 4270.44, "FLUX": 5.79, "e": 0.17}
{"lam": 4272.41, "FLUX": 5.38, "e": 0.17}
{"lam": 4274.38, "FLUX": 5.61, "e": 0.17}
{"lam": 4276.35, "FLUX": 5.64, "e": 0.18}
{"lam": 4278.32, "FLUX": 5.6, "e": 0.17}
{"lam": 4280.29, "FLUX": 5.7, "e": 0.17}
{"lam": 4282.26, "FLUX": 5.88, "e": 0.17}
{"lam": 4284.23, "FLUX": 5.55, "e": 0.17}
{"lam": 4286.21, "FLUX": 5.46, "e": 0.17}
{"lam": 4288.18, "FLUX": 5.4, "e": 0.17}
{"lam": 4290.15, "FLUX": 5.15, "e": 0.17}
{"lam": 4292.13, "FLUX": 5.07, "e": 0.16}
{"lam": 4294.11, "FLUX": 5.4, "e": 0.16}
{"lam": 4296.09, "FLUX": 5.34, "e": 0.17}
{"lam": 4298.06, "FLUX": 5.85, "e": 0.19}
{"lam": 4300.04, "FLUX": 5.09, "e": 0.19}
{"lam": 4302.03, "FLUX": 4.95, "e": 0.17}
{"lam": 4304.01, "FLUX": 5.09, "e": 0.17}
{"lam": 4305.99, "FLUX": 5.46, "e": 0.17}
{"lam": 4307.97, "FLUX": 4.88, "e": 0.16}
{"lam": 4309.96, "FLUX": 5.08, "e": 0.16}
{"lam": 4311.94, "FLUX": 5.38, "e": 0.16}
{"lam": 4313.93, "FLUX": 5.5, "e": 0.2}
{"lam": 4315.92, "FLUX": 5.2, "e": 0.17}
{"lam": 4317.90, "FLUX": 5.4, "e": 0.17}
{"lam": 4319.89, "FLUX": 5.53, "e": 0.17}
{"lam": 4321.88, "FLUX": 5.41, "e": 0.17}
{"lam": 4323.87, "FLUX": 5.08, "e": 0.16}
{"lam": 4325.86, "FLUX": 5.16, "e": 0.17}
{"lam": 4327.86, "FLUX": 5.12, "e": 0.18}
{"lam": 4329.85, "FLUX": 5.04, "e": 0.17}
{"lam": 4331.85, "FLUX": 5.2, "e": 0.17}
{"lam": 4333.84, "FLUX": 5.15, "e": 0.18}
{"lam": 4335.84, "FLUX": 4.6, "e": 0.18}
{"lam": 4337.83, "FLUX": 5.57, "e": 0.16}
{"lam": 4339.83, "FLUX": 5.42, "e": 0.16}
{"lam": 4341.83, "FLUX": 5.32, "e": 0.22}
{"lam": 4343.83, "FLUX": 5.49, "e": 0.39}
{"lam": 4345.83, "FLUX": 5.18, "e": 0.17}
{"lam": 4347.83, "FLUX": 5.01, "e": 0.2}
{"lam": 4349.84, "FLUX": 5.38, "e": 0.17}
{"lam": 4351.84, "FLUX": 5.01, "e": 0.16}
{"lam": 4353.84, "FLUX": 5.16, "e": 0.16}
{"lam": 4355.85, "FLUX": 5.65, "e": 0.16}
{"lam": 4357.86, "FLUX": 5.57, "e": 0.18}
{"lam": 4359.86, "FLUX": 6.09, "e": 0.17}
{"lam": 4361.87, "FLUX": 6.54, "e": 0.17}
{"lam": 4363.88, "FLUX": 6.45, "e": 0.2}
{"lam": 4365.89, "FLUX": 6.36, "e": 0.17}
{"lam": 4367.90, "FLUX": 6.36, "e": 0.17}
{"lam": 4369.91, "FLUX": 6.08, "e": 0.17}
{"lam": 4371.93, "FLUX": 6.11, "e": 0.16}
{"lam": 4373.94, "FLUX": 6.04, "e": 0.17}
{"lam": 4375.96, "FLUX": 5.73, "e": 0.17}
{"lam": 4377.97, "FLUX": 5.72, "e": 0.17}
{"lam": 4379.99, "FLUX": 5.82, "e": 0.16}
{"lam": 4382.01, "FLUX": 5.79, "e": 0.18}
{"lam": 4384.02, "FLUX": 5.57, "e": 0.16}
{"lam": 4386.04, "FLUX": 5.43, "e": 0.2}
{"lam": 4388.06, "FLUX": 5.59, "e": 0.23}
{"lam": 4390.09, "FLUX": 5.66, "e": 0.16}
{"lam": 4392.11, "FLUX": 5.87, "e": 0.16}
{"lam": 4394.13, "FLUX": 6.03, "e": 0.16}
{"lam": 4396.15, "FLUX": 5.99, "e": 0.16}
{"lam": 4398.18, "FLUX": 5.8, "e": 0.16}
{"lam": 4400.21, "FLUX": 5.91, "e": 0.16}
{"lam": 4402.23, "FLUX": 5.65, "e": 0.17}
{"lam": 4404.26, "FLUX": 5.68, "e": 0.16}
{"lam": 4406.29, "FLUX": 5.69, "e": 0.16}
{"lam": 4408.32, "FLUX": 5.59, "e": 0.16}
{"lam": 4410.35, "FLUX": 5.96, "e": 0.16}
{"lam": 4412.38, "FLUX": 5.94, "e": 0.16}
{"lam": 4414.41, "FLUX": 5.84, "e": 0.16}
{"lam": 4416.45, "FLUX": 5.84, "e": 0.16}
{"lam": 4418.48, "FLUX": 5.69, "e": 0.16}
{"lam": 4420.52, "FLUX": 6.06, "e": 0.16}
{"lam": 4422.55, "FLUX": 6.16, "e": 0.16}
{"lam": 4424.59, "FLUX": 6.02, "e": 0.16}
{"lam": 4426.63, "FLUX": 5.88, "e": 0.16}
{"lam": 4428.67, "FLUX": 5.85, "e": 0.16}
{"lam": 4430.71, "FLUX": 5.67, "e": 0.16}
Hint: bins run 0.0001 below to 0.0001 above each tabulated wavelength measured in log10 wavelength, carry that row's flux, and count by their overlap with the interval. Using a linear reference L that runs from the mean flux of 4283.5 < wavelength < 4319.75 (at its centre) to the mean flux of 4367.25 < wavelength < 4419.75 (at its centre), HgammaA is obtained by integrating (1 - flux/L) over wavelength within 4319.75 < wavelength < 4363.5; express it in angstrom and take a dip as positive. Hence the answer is 1.3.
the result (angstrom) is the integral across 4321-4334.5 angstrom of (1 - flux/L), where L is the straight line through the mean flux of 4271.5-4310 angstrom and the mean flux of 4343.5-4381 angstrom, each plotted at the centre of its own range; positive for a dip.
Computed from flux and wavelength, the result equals 1.0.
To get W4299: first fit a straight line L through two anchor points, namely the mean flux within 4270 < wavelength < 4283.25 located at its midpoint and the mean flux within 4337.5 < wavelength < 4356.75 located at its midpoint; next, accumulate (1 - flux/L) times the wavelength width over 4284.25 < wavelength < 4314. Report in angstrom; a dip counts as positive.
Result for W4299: 1.4 angstrom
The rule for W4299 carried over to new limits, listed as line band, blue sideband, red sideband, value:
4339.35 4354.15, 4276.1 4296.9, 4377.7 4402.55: 1.0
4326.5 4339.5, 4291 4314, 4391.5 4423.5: 0.7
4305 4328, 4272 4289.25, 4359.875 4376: 2.3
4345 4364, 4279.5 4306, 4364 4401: 0.6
